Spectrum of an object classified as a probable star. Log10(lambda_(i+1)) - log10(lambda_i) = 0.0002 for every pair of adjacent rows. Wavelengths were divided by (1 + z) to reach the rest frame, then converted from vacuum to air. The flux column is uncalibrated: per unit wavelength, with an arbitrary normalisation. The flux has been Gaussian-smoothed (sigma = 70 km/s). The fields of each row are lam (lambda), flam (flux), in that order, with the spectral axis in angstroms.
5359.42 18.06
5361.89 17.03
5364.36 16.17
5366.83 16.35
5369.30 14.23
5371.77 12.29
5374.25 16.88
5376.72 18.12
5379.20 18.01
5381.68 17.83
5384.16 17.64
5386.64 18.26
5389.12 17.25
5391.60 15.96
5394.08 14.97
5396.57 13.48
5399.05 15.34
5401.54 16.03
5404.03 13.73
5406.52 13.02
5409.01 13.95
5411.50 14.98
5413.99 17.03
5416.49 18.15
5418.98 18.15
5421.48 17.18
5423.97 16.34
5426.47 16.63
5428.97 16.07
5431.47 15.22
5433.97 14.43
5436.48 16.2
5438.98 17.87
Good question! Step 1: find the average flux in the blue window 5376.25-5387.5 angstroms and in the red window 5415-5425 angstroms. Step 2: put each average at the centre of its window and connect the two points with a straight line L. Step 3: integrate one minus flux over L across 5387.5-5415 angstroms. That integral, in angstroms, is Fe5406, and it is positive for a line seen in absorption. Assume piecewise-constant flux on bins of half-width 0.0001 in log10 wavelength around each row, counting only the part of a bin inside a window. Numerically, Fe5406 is 4.1 angstroms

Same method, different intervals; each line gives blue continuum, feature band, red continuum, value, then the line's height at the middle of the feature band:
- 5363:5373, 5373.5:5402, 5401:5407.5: -4.4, 14.4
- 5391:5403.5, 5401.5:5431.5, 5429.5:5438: -1.3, 15.2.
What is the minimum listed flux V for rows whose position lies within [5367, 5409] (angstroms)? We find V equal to 12.29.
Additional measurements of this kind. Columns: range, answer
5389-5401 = 13.48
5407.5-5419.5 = 13.95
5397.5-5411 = 13.02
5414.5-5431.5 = 15.22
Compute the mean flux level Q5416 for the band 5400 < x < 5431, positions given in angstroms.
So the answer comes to 15.9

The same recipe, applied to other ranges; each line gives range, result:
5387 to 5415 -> 15.2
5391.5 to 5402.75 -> 15.1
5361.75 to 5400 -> 16.2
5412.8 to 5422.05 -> 17.7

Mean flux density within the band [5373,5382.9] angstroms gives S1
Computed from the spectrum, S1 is 17.7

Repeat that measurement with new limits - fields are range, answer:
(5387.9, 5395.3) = 16.1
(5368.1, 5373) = 13.3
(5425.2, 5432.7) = 16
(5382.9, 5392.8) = 17.3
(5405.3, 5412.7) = 14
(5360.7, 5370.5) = 16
